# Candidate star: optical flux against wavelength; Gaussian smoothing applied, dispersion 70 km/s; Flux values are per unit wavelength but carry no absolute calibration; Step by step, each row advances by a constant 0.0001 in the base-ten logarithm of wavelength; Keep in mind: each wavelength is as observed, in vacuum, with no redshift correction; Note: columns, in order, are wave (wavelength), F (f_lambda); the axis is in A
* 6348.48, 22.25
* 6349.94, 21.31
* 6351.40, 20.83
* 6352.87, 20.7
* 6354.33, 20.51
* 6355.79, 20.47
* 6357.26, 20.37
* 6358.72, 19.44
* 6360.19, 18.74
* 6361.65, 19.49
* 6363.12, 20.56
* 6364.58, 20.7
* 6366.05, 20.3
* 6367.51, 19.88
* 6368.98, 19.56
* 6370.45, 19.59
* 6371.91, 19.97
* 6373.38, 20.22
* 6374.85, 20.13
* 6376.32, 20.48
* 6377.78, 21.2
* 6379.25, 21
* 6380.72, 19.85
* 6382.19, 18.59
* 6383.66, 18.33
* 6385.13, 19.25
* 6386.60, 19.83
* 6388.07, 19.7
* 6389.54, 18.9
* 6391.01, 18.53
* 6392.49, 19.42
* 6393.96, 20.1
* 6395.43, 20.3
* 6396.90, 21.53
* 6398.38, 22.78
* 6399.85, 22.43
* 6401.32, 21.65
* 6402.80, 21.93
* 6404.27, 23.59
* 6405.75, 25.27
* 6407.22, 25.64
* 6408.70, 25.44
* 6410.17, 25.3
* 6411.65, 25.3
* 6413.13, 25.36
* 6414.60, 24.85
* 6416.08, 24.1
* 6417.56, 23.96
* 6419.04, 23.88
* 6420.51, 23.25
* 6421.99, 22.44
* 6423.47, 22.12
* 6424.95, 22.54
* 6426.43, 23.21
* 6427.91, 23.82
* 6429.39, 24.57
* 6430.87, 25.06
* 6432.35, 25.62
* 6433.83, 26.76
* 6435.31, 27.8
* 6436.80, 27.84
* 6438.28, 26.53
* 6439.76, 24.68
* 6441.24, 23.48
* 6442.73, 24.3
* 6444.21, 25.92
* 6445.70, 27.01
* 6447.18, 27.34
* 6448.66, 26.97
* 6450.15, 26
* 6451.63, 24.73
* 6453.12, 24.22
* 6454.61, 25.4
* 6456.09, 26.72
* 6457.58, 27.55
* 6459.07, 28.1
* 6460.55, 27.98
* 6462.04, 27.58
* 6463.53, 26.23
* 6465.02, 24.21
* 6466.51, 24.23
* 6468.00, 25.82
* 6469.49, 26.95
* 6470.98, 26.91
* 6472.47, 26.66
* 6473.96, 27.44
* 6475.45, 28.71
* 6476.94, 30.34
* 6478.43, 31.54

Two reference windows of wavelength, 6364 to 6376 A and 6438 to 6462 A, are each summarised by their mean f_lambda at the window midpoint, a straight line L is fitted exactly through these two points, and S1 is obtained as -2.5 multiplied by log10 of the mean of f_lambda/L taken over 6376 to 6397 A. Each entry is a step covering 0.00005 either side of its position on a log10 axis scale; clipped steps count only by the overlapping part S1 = 0.08 mag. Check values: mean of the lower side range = 20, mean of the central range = 19.7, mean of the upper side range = 26.1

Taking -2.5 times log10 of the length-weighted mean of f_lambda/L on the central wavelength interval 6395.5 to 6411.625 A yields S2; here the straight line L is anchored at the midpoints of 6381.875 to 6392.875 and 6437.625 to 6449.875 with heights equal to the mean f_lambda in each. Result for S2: -0.12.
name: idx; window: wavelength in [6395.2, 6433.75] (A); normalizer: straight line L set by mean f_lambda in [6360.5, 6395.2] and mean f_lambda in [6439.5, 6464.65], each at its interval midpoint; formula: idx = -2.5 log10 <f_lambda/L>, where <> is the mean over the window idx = -0.041 mag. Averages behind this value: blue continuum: 19.8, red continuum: 26.1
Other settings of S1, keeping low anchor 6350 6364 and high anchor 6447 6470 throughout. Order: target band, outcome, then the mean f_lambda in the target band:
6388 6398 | 0.126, 19.9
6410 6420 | -0.044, 24.6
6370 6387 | 0.083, 19.9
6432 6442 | -0.050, 26.1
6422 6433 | 0.029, 23.7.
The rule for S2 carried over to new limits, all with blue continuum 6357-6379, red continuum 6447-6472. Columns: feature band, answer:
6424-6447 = -0.028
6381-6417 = 0.011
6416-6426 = 0.024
